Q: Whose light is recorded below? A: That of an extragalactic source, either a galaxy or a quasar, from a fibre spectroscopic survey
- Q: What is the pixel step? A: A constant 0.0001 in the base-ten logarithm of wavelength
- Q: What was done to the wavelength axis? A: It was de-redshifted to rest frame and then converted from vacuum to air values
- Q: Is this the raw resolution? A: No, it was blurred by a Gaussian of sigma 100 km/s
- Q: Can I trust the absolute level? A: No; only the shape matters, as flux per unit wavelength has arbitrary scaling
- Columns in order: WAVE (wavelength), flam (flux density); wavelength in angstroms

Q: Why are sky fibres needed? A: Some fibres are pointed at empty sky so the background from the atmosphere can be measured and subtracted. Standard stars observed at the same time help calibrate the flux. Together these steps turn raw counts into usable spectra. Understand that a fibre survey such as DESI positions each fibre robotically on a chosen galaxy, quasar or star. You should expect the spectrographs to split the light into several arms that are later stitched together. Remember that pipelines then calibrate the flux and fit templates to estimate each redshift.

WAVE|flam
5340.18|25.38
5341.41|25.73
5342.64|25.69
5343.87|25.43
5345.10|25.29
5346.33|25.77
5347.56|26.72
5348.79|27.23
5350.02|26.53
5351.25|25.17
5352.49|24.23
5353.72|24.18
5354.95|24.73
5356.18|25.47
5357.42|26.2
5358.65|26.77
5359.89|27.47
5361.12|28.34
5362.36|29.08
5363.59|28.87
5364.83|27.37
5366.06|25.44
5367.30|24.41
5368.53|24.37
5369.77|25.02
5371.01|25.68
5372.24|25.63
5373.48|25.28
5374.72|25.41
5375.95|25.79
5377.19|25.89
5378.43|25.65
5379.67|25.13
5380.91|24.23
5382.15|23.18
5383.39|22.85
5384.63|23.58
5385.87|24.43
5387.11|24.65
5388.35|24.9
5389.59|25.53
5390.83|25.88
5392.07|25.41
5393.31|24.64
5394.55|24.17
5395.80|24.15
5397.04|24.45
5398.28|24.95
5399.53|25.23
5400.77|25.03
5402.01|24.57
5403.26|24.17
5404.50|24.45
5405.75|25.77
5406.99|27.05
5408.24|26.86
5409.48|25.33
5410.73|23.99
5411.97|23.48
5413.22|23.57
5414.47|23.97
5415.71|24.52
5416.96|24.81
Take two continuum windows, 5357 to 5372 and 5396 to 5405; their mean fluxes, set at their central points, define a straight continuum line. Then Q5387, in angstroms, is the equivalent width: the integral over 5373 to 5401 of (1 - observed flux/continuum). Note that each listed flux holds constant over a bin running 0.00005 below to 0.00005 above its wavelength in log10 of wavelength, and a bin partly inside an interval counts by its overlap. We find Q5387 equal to 0.7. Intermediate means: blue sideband 26.6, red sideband 24.7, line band 24.8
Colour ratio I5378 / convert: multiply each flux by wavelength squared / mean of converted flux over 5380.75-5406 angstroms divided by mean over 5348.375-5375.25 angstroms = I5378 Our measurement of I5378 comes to 1.0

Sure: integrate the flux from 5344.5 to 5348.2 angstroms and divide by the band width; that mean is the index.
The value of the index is 26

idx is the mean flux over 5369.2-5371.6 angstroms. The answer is 25.3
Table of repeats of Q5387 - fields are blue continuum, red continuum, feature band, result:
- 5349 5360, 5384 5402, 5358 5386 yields -0.5 angstroms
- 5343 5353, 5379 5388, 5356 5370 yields -0.9 angstroms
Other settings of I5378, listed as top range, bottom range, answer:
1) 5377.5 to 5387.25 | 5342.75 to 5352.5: 0.95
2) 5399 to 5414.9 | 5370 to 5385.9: 1.01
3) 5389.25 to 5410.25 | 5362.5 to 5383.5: 1.00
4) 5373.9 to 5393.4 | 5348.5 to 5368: 0.95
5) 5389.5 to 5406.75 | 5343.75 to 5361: 0.98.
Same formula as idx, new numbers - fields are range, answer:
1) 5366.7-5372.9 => 25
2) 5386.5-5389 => 24.8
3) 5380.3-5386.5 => 23.6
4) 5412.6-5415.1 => 23.8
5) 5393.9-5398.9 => 24.4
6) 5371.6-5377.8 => 25.6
